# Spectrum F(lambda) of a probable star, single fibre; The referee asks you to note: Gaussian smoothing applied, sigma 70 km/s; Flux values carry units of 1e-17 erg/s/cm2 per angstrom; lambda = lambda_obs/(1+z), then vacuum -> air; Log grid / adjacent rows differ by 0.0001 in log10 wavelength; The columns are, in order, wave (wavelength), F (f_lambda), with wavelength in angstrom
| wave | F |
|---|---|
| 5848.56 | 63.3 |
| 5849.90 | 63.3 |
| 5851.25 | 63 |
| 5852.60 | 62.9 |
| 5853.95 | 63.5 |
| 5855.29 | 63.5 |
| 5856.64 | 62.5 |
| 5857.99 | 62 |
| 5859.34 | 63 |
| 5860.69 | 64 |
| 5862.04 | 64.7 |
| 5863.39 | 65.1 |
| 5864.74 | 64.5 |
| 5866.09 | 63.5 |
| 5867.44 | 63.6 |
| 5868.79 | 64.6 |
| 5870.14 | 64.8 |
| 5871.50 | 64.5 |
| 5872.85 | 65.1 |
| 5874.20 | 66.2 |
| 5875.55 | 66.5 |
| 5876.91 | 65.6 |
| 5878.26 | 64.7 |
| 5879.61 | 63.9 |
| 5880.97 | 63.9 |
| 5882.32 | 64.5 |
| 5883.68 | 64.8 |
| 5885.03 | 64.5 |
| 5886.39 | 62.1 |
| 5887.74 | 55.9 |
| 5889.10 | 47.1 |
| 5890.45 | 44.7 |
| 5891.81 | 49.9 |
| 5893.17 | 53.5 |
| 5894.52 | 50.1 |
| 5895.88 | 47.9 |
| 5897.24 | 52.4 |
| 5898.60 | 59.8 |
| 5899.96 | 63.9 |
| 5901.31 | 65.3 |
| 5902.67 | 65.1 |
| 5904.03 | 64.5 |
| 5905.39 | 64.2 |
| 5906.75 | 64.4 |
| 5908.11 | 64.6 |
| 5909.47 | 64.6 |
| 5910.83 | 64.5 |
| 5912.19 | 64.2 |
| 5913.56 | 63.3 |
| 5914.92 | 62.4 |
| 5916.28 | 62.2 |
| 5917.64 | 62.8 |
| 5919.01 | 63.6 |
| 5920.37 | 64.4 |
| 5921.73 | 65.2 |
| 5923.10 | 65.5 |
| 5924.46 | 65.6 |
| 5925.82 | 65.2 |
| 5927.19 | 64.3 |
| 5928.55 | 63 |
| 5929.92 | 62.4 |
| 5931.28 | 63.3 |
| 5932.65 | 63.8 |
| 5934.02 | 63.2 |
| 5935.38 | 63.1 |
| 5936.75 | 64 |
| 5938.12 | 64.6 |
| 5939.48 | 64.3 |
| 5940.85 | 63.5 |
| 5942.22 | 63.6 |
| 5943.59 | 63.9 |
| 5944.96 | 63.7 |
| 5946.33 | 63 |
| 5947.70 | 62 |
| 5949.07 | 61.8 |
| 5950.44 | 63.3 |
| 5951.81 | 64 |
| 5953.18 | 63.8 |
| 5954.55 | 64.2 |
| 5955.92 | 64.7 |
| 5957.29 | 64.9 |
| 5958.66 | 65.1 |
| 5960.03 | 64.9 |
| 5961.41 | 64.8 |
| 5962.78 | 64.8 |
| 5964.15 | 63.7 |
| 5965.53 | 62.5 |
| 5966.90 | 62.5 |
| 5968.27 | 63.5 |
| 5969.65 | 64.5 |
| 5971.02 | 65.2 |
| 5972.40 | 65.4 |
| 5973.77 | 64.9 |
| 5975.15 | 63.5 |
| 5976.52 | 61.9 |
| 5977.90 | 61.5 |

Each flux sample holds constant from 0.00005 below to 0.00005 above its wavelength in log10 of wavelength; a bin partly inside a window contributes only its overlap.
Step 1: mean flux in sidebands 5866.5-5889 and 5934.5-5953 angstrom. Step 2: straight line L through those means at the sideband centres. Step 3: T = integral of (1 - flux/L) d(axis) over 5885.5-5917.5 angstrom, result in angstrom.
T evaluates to 2.3 angstrom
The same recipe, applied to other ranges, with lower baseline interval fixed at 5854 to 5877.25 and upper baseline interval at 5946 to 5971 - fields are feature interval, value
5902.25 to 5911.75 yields -0.1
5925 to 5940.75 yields 0.1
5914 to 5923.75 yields 0.0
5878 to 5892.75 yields 1.3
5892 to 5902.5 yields 1.3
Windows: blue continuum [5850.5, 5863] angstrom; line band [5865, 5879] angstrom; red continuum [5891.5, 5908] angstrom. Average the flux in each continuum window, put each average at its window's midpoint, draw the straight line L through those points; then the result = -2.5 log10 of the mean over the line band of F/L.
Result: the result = -0.06 mag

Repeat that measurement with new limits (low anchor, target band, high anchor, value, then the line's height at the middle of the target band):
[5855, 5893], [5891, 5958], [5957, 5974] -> 0.01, 63.3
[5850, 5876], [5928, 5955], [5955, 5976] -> 0.01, 64.3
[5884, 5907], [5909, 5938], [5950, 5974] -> -0.06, 60.3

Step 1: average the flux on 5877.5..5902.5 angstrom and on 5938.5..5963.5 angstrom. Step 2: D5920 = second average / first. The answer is 1.10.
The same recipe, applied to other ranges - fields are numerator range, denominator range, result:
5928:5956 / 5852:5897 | 1.04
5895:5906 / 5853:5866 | 0.95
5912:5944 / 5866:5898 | 1.07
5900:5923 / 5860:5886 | 0.99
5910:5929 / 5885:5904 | 1.15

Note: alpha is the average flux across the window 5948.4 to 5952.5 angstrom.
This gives 63.1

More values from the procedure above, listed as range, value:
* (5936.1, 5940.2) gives 64.3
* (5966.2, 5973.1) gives 64.3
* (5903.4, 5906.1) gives 64.3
